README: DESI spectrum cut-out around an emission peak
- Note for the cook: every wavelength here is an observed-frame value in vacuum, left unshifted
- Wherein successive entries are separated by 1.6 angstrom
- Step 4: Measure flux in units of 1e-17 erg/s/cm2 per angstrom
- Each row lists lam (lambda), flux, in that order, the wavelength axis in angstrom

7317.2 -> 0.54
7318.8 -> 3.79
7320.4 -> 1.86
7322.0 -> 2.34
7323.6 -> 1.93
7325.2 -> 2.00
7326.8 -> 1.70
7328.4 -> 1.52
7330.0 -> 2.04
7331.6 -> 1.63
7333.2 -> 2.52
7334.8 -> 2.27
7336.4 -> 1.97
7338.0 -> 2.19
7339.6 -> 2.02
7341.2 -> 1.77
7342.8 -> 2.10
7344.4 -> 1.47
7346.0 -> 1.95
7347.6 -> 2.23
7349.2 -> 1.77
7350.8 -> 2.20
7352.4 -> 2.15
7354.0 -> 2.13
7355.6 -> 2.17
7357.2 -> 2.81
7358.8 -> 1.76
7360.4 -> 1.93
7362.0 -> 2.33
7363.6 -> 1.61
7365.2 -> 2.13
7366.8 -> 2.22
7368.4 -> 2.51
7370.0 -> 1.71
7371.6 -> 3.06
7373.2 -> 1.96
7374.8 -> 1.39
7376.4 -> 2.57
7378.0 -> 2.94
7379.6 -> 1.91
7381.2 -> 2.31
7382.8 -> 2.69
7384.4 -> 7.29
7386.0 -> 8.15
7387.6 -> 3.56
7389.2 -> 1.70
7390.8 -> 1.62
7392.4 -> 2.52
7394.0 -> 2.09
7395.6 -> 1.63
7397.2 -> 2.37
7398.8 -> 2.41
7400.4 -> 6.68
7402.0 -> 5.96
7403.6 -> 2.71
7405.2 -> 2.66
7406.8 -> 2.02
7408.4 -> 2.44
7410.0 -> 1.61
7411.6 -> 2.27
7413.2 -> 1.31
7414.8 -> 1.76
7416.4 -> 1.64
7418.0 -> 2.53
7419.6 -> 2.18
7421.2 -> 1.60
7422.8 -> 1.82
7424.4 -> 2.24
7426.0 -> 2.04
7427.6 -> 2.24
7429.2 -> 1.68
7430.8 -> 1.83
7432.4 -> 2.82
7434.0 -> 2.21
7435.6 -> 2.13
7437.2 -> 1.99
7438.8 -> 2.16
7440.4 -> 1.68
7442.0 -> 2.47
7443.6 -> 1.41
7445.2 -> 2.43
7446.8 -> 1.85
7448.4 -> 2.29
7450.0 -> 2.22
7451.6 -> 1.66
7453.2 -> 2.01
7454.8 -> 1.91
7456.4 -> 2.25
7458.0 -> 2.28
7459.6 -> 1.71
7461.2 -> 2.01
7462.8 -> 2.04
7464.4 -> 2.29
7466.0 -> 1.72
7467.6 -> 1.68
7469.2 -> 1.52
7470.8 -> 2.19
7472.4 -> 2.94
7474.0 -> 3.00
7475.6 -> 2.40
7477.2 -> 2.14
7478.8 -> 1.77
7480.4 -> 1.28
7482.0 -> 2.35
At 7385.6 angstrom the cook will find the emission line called [S II] 6716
